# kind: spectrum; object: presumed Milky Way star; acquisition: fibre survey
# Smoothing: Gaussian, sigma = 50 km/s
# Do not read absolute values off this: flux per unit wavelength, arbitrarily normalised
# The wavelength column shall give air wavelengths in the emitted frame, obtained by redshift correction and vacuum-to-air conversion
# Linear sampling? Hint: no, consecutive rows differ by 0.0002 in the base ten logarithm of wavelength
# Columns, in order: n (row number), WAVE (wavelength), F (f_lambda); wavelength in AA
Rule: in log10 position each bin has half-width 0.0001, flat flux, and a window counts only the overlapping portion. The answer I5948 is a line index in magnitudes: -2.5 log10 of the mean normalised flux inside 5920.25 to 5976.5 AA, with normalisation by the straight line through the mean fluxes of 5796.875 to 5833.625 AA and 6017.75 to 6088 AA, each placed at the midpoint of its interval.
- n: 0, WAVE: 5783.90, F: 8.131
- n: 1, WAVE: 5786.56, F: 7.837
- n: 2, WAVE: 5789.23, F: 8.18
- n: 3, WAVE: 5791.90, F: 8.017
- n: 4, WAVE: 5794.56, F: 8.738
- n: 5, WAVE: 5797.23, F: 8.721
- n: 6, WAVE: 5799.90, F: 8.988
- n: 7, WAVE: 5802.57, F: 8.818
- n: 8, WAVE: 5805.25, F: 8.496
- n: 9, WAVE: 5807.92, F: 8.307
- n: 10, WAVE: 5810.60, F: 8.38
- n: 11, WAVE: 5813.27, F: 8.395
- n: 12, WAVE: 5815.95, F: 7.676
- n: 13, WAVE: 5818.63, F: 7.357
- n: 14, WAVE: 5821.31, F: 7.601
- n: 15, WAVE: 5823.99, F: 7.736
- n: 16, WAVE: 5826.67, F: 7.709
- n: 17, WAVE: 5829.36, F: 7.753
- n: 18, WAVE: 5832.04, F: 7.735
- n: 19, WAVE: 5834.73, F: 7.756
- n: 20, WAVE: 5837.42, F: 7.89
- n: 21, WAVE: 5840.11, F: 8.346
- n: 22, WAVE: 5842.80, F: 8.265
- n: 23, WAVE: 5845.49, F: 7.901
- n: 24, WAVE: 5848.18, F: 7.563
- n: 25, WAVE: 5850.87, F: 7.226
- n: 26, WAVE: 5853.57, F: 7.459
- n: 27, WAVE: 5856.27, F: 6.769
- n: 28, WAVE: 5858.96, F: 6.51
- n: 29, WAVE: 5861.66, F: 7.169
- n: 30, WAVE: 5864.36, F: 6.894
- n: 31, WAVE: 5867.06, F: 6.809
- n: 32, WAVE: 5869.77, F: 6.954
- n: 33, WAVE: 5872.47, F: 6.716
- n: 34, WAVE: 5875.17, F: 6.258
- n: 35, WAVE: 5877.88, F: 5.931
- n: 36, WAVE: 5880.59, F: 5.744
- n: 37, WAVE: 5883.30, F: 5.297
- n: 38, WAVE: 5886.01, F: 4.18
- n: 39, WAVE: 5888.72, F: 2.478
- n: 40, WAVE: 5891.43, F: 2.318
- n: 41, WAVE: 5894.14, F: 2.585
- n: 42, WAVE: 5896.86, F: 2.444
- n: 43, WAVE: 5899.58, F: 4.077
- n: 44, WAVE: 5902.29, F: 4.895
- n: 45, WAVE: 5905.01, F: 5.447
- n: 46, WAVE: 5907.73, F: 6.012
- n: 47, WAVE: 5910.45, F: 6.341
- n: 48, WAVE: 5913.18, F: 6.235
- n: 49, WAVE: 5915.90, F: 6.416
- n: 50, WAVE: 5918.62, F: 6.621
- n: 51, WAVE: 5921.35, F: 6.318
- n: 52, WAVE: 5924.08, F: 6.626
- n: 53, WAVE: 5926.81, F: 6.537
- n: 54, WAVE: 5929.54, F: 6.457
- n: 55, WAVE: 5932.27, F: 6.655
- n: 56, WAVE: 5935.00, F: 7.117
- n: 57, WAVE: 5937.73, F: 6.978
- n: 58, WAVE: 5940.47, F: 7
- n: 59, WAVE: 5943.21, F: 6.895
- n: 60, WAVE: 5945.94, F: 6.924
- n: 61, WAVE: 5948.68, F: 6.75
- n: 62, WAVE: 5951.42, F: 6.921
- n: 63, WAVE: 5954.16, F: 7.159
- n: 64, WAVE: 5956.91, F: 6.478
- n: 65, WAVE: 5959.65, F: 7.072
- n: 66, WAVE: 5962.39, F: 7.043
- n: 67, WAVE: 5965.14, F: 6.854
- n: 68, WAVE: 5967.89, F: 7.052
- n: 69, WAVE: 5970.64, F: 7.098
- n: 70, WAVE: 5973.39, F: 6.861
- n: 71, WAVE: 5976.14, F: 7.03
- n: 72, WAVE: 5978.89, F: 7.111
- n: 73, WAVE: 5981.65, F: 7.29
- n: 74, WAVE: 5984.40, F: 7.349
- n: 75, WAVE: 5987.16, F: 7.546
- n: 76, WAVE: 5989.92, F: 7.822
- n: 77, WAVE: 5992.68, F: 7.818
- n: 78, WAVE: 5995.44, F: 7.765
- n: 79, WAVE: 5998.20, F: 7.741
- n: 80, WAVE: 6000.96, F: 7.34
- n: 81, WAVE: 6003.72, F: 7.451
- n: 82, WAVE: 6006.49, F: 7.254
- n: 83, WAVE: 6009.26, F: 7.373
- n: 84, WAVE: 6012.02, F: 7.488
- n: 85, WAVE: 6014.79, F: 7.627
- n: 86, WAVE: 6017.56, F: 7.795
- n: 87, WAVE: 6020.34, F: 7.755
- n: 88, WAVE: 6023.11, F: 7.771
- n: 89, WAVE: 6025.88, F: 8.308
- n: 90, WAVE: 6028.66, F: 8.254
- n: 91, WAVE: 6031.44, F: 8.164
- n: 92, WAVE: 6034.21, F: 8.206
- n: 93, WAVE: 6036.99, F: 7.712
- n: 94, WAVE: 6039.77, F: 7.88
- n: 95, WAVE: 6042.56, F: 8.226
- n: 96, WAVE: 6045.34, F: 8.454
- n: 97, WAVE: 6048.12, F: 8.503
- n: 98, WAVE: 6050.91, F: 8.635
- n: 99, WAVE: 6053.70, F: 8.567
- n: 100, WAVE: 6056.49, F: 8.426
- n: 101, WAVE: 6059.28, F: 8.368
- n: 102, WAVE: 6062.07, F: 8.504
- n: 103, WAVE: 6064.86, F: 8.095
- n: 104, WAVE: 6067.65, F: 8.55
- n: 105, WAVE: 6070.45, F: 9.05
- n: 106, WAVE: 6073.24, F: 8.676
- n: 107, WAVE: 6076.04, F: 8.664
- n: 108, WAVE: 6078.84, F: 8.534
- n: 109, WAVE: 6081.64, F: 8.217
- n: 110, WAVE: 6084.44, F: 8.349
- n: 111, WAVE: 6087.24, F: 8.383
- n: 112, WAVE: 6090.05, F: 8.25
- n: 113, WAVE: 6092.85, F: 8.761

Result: 0.20 mag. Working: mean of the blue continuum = 8.1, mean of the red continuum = 8.32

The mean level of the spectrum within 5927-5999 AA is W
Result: 7.09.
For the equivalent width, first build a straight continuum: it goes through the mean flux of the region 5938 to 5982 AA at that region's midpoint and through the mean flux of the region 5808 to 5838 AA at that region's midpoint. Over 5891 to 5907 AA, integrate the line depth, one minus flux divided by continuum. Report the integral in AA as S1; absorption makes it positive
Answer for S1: 7.7 AA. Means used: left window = 7.83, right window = 6.96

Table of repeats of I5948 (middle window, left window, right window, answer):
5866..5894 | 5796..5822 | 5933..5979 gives 0.44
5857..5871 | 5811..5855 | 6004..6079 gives 0.14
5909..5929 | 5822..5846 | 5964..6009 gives 0.18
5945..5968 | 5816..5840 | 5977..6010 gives 0.09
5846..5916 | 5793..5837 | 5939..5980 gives 0.32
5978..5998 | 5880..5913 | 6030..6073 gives -0.13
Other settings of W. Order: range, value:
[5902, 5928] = 6.19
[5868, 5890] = 5.48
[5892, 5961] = 6.08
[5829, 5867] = 7.49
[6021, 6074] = 8.32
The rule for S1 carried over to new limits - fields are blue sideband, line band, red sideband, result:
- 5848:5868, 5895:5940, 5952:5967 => 6.7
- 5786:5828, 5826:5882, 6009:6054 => 6.6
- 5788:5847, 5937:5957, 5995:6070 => 2.9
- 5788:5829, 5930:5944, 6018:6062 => 2.2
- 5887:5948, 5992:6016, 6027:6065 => -0.4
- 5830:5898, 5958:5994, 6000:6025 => 0.1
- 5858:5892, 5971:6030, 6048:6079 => 0.3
